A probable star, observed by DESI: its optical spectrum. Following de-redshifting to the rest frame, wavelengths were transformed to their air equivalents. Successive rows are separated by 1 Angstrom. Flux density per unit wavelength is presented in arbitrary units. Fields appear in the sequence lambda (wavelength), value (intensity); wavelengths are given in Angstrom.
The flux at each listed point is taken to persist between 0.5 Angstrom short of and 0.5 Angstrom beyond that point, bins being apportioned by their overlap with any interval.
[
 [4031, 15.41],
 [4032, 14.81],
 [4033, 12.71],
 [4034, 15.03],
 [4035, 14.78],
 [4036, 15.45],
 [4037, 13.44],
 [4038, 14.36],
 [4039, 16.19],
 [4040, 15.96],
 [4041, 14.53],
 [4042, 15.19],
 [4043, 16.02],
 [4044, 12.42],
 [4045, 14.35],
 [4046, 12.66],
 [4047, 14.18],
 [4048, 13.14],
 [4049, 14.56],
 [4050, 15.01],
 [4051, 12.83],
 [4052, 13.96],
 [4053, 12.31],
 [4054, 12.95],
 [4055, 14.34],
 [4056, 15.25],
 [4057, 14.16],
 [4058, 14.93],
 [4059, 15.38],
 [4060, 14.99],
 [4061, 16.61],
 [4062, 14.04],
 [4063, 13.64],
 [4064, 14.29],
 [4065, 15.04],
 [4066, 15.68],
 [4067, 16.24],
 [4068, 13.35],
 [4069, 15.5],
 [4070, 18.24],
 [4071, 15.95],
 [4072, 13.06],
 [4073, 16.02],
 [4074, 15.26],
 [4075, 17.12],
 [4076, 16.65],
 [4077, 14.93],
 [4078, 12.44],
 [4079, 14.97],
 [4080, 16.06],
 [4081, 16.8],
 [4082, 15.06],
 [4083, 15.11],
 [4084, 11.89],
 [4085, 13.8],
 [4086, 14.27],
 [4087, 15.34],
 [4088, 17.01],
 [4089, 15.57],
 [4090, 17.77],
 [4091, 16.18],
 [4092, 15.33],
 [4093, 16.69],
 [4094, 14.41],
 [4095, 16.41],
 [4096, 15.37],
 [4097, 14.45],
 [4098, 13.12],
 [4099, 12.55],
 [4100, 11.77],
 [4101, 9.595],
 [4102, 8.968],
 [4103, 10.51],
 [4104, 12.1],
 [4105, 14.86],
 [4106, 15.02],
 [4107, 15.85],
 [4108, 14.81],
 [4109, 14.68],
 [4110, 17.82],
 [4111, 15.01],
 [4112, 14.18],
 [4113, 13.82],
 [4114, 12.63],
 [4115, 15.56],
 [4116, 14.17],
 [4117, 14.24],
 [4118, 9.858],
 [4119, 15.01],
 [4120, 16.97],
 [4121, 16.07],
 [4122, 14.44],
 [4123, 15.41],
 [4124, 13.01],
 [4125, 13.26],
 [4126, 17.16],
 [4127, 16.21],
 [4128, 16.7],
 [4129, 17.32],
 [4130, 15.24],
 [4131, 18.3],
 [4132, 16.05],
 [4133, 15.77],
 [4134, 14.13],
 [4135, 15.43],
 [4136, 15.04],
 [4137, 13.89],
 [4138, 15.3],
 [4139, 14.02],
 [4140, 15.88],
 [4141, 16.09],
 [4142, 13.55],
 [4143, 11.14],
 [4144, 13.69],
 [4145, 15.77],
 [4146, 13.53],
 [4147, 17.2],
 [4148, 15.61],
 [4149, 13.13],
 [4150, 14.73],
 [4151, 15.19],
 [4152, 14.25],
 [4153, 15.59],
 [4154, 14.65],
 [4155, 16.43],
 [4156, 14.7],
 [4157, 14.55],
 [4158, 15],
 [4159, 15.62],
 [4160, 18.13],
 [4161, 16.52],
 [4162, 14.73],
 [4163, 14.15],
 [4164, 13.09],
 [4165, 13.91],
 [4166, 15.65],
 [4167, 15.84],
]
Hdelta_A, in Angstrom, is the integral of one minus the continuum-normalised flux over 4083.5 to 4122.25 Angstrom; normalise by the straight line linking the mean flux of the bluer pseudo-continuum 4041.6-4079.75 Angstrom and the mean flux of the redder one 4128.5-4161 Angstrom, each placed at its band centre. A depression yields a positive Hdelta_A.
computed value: 1.6 Angstrom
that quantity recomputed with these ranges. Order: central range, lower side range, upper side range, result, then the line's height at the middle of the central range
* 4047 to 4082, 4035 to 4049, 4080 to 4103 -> -1.1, 14.4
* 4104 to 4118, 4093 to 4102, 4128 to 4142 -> -0.4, 14.2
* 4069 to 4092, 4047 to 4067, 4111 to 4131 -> -1.3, 14.6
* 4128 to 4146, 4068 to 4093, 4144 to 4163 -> 0.2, 15.3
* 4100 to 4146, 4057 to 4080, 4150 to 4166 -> 1.9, 15.1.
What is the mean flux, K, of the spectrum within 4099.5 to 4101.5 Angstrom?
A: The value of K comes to 10.7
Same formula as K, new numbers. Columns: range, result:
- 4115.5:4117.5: 14.2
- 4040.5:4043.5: 15.2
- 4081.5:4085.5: 14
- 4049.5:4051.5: 13.9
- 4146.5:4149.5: 15.3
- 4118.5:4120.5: 16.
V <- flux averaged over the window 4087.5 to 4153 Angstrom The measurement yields 14.7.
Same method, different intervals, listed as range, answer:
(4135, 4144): 14.4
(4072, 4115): 14.6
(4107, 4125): 14.6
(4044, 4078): 14.7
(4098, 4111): 13.3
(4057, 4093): 15.3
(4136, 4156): 14.7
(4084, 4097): 15.5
